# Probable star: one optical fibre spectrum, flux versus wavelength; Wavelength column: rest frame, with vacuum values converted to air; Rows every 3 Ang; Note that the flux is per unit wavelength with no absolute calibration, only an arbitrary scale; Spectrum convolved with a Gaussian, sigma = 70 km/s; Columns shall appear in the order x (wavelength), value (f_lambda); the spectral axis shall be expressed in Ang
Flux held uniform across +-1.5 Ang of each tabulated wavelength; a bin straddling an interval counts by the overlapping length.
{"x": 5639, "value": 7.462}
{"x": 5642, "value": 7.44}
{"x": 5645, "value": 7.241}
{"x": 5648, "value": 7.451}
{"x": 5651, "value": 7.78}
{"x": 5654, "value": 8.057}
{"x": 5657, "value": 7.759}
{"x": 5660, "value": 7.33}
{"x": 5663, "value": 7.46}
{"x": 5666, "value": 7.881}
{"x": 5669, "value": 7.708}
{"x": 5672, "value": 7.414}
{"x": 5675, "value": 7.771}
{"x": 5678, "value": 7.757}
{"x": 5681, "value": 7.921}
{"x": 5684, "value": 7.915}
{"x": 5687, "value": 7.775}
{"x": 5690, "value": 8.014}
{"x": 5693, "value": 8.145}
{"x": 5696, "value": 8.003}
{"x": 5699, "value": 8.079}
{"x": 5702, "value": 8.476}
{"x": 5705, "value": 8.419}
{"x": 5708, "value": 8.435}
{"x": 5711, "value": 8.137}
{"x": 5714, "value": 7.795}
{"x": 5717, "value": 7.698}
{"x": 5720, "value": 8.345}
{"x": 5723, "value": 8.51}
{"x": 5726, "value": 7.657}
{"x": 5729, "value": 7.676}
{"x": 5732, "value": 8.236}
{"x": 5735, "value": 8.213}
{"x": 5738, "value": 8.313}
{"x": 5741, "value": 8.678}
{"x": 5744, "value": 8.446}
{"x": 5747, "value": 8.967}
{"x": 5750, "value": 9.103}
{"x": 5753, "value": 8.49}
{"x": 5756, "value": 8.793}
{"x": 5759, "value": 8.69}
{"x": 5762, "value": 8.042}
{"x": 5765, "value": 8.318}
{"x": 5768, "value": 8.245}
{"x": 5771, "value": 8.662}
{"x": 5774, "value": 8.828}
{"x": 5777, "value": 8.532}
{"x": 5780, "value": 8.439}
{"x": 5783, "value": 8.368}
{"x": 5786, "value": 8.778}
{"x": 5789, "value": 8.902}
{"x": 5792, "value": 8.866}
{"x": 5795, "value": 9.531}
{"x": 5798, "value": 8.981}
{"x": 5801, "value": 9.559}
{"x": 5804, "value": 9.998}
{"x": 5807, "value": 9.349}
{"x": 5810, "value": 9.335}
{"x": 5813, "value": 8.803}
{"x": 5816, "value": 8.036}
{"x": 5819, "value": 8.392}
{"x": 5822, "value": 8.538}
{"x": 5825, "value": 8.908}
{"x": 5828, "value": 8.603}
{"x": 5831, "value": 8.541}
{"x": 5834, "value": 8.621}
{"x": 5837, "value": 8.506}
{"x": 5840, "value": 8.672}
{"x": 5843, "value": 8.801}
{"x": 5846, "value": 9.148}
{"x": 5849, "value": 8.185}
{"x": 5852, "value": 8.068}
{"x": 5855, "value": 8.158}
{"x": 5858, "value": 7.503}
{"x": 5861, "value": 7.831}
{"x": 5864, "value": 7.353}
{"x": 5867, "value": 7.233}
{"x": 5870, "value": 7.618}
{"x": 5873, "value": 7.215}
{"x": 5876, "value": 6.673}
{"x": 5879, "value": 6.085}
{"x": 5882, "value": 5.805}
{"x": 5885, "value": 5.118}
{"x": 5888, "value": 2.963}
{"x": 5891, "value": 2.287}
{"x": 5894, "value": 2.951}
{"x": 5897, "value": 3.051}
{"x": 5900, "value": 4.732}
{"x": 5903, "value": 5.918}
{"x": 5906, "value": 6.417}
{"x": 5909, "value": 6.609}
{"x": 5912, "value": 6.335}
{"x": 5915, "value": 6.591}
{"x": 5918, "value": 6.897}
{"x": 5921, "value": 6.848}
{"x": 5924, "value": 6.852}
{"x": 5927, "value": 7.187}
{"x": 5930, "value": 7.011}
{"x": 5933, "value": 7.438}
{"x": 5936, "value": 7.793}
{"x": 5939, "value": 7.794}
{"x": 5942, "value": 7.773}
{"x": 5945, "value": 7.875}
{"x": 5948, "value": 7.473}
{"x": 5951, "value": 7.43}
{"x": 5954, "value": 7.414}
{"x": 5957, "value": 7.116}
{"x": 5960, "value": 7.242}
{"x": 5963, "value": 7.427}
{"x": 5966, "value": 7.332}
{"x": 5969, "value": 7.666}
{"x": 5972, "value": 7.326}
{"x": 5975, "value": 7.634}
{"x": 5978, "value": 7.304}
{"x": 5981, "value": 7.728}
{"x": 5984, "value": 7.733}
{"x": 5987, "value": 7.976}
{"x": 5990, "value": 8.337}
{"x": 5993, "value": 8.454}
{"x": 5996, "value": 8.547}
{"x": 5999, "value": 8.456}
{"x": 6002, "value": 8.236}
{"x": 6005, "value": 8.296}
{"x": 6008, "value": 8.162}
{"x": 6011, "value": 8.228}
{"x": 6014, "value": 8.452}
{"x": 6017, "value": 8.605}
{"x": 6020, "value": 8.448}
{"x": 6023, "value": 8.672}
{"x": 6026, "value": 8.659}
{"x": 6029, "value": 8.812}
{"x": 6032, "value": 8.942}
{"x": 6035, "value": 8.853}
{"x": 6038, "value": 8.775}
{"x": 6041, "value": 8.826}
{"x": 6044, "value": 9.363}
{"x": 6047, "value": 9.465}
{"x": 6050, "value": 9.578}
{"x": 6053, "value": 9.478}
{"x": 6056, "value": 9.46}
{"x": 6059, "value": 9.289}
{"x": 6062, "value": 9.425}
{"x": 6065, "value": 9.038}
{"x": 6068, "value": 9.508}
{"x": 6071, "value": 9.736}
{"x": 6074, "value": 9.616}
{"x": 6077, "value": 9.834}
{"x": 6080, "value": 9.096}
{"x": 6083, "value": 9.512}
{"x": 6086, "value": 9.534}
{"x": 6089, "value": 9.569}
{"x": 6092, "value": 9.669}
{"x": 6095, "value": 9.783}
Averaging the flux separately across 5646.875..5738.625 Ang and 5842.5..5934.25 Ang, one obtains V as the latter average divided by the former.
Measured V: 0.81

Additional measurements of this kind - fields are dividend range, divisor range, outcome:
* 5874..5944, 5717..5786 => 0.71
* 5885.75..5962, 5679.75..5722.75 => 0.78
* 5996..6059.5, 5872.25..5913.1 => 1.72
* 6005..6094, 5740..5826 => 1.04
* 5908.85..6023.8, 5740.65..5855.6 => 0.88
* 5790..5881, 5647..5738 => 1.05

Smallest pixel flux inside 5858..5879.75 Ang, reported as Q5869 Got 6.085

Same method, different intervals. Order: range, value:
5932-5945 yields 7.438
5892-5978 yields 2.951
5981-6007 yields 7.728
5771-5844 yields 8.036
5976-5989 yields 7.304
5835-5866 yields 7.353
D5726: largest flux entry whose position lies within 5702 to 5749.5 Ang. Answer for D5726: 8.967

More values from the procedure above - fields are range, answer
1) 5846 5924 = 9.148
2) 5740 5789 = 9.103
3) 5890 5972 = 7.875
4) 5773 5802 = 9.559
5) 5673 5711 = 8.476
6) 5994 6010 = 8.547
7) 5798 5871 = 9.998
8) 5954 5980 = 7.666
